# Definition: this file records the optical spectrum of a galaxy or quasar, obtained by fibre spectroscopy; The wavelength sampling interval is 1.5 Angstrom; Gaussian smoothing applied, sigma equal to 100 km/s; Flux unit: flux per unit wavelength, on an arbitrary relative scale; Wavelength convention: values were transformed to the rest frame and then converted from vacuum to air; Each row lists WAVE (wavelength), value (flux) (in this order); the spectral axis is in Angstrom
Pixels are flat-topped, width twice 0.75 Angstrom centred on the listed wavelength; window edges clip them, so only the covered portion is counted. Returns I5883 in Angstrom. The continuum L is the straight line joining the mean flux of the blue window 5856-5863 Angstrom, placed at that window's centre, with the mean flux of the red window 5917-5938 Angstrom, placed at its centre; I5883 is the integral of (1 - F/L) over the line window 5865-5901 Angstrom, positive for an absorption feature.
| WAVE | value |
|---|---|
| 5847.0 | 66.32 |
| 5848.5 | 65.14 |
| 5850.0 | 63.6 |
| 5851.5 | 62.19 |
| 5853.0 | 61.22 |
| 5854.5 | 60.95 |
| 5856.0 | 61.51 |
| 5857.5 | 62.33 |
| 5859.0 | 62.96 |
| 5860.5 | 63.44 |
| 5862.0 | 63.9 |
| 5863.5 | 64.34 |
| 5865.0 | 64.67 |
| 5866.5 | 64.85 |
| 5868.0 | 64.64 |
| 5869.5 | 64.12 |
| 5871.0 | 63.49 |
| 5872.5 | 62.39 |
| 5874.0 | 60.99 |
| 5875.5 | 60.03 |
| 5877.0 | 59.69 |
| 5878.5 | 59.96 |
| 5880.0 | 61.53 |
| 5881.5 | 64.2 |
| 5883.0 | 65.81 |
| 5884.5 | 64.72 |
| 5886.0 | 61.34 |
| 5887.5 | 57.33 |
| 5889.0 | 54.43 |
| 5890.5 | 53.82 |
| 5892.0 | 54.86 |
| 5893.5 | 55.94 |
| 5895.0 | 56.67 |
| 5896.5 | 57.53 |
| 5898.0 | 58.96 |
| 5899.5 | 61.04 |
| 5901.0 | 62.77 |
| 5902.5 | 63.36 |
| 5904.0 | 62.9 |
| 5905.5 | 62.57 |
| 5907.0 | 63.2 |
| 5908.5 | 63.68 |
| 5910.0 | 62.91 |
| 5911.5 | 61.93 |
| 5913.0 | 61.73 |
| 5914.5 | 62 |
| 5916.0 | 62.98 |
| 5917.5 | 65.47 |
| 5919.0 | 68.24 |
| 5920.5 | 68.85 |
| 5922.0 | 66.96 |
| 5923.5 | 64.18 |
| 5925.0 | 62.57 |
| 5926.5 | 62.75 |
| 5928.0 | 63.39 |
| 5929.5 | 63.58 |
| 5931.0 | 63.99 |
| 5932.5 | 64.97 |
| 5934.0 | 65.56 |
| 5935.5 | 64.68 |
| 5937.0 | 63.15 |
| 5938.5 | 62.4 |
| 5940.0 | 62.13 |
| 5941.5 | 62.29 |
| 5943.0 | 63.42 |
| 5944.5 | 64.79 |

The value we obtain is 1.8 Angstrom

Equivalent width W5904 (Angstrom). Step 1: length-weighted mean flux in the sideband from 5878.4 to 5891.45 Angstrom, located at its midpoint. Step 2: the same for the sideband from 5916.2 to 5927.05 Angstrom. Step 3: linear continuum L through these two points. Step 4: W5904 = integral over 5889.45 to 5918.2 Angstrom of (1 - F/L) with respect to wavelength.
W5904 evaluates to 1.06 Angstrom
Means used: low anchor 60.3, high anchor 65.5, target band 60.7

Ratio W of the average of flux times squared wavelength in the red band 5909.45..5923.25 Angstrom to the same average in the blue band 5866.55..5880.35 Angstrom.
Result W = 1.1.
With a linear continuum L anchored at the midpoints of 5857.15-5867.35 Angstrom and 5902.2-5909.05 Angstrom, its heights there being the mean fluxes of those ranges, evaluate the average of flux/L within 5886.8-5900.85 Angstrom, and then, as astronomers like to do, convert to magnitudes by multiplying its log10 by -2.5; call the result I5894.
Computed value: 0.11 mag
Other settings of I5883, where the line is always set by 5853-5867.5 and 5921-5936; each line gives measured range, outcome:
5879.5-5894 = 1.0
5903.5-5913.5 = 0.2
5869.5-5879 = 0.3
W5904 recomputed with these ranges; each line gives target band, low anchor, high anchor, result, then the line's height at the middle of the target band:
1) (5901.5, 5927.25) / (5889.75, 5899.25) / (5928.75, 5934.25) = -1.33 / 60.8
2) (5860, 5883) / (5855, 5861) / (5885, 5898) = -1.05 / 60.2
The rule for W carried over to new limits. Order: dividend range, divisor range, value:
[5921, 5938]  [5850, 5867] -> 1.04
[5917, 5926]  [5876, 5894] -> 1.12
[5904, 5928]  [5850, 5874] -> 1.03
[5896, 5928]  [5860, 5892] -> 1.04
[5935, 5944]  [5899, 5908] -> 1.02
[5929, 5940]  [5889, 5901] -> 1.13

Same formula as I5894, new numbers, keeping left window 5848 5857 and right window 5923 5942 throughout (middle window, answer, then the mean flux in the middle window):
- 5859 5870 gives -0.03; 64.2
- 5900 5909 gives 0.00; 63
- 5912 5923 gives -0.03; 65.1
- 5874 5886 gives 0.01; 62.1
